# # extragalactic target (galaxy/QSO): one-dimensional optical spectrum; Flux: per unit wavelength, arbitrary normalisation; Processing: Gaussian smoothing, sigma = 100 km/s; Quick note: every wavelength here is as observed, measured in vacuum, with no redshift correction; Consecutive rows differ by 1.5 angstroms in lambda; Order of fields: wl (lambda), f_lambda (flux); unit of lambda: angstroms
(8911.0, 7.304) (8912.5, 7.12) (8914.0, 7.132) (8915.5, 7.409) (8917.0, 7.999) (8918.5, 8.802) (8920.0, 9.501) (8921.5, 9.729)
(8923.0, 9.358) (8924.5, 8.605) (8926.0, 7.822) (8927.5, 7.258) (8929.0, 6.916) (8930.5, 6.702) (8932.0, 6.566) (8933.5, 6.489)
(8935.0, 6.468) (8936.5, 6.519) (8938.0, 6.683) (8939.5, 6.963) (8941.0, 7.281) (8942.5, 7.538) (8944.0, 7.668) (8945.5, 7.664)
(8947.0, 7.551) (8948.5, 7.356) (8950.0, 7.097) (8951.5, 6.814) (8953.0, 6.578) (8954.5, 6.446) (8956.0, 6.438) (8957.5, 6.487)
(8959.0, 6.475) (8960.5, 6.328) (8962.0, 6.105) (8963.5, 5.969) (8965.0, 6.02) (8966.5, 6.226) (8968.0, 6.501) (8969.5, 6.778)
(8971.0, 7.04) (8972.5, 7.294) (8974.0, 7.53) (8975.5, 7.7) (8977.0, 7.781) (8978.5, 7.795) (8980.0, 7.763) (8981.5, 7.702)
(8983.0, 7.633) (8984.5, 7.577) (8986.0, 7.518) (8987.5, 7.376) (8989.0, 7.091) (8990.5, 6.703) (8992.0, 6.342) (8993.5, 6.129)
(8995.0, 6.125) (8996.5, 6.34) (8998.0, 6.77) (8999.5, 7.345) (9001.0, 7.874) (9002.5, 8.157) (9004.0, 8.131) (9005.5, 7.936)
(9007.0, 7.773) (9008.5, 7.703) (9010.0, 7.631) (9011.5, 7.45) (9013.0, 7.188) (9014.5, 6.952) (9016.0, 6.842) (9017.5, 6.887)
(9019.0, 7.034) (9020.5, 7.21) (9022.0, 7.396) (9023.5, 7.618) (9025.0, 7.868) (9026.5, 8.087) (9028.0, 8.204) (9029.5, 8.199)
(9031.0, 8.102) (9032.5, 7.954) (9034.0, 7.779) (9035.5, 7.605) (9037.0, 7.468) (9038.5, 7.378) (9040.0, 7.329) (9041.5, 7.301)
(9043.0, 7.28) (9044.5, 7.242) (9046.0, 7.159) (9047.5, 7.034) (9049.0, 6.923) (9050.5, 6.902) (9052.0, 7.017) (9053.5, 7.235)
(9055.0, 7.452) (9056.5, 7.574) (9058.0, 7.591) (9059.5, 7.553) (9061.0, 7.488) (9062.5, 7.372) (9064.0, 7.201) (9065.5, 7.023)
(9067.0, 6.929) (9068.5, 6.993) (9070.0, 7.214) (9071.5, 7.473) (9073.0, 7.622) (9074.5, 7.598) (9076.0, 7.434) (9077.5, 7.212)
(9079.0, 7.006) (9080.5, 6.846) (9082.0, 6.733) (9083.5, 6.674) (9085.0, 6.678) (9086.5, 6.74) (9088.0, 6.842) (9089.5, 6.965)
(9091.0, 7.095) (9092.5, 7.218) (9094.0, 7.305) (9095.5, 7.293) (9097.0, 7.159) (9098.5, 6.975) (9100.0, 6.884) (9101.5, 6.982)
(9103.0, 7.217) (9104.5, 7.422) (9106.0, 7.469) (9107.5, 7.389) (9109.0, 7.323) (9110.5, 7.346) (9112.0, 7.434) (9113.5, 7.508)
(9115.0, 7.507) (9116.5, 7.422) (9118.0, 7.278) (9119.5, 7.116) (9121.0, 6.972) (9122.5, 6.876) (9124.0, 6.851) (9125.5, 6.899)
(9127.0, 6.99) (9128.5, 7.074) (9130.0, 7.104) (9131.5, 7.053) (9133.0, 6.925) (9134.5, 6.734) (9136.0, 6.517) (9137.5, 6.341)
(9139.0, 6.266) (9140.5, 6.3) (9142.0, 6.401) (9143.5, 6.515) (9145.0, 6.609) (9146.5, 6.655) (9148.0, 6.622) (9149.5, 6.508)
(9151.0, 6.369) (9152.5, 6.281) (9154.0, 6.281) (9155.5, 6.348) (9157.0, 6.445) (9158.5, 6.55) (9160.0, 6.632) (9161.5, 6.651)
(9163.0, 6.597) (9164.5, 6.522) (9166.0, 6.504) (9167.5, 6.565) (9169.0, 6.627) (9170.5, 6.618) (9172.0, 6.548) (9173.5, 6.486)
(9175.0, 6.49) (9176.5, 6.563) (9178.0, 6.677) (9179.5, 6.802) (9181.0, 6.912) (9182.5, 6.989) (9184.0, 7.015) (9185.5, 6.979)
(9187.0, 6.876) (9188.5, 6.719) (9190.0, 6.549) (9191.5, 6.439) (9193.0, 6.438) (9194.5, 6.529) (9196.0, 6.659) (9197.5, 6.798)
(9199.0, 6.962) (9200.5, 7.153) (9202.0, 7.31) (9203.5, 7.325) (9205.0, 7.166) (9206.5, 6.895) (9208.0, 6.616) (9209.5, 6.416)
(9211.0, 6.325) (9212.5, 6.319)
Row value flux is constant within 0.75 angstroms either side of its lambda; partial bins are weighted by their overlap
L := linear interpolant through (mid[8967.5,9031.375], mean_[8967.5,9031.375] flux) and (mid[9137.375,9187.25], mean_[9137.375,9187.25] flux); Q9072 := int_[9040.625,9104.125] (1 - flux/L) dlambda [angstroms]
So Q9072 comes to -1.3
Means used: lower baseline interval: 7.37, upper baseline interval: 6.57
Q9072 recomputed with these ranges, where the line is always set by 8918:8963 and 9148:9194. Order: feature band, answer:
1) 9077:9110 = -1.2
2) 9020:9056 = -2.6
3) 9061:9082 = -1.0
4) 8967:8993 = -0.5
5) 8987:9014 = -0.5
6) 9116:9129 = -0.6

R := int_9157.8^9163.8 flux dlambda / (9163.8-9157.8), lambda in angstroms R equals 6.61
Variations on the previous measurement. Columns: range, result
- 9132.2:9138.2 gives 6.64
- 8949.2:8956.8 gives 6.68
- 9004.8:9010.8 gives 7.76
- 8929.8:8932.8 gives 6.63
